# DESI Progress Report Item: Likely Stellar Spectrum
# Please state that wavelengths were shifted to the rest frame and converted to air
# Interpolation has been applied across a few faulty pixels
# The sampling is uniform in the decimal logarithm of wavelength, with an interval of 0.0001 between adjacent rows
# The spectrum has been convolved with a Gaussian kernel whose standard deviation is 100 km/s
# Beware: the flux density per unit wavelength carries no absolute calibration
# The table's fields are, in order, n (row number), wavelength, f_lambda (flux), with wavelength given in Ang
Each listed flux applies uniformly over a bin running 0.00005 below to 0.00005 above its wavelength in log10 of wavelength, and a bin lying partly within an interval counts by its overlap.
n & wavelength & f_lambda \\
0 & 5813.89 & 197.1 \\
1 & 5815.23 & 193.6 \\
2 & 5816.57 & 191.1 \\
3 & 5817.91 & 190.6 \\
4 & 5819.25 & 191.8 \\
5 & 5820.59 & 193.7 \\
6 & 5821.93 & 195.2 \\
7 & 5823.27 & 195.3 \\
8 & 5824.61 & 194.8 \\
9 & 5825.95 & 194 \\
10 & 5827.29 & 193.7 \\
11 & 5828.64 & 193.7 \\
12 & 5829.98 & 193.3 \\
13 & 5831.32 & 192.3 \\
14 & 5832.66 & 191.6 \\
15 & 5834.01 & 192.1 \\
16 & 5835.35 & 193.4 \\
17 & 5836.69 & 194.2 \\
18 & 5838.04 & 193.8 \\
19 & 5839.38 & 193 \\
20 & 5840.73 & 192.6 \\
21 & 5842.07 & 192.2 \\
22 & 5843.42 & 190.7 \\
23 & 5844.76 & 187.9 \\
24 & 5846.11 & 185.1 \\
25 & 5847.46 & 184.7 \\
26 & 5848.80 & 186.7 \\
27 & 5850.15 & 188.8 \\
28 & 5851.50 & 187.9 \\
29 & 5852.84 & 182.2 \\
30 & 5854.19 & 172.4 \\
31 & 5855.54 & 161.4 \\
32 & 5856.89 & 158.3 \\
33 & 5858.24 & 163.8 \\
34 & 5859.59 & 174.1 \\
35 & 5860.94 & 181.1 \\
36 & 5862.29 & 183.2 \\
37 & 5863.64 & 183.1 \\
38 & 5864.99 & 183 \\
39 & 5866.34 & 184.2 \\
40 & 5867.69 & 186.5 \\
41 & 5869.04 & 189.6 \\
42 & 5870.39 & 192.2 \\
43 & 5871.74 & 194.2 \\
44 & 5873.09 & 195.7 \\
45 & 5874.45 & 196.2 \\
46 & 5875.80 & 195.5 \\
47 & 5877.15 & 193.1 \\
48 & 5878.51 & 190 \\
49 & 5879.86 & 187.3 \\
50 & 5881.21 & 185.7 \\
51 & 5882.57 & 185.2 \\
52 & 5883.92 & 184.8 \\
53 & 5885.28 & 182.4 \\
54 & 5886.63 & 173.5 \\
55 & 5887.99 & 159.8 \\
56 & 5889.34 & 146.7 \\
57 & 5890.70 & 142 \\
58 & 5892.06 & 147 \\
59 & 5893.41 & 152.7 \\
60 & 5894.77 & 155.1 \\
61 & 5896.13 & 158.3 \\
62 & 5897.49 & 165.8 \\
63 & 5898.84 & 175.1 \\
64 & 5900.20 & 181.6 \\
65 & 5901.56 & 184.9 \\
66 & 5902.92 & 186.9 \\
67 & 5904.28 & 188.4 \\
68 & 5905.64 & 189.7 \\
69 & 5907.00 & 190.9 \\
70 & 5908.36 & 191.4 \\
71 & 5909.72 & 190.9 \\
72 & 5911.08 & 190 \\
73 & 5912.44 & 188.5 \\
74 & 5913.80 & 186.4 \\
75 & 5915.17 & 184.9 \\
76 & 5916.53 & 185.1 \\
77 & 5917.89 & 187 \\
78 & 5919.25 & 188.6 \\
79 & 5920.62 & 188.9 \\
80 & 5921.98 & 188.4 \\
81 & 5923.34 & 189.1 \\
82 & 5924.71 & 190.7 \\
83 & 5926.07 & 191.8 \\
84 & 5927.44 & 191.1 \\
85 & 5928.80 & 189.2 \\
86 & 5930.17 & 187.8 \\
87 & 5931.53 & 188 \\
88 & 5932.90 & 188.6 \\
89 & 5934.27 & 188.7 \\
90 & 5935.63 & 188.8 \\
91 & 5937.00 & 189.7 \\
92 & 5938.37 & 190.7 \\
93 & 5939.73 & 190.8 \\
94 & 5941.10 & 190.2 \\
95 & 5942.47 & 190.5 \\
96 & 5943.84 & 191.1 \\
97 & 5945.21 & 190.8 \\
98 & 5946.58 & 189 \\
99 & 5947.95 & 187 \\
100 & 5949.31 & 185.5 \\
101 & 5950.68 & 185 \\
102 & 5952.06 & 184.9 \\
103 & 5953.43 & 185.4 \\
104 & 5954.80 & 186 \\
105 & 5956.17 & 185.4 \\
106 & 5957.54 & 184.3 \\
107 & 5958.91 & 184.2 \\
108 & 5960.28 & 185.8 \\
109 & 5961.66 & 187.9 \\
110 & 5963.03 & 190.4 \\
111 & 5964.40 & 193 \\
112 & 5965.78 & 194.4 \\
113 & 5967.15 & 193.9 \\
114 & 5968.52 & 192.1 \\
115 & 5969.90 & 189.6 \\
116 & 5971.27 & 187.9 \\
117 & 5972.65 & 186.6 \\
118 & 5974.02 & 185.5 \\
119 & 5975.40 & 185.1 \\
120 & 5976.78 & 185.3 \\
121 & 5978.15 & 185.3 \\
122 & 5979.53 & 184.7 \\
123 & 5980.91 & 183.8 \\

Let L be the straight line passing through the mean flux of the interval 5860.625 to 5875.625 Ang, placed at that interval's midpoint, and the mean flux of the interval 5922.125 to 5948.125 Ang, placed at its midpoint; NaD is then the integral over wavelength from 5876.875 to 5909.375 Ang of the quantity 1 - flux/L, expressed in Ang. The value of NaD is 2.4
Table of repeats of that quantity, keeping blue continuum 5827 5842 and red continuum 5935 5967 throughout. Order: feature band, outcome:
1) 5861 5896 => 2.35 Ang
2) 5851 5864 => 1.20 Ang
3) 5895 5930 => 0.83 Ang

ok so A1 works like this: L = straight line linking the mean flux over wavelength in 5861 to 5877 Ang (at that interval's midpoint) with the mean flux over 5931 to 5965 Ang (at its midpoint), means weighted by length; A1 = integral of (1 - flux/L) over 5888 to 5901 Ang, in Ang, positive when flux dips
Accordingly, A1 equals 2.1 Ang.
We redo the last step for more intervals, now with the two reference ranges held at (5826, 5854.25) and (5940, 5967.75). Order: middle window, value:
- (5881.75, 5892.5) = 1.3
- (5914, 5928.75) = 0.0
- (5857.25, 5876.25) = 0.4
